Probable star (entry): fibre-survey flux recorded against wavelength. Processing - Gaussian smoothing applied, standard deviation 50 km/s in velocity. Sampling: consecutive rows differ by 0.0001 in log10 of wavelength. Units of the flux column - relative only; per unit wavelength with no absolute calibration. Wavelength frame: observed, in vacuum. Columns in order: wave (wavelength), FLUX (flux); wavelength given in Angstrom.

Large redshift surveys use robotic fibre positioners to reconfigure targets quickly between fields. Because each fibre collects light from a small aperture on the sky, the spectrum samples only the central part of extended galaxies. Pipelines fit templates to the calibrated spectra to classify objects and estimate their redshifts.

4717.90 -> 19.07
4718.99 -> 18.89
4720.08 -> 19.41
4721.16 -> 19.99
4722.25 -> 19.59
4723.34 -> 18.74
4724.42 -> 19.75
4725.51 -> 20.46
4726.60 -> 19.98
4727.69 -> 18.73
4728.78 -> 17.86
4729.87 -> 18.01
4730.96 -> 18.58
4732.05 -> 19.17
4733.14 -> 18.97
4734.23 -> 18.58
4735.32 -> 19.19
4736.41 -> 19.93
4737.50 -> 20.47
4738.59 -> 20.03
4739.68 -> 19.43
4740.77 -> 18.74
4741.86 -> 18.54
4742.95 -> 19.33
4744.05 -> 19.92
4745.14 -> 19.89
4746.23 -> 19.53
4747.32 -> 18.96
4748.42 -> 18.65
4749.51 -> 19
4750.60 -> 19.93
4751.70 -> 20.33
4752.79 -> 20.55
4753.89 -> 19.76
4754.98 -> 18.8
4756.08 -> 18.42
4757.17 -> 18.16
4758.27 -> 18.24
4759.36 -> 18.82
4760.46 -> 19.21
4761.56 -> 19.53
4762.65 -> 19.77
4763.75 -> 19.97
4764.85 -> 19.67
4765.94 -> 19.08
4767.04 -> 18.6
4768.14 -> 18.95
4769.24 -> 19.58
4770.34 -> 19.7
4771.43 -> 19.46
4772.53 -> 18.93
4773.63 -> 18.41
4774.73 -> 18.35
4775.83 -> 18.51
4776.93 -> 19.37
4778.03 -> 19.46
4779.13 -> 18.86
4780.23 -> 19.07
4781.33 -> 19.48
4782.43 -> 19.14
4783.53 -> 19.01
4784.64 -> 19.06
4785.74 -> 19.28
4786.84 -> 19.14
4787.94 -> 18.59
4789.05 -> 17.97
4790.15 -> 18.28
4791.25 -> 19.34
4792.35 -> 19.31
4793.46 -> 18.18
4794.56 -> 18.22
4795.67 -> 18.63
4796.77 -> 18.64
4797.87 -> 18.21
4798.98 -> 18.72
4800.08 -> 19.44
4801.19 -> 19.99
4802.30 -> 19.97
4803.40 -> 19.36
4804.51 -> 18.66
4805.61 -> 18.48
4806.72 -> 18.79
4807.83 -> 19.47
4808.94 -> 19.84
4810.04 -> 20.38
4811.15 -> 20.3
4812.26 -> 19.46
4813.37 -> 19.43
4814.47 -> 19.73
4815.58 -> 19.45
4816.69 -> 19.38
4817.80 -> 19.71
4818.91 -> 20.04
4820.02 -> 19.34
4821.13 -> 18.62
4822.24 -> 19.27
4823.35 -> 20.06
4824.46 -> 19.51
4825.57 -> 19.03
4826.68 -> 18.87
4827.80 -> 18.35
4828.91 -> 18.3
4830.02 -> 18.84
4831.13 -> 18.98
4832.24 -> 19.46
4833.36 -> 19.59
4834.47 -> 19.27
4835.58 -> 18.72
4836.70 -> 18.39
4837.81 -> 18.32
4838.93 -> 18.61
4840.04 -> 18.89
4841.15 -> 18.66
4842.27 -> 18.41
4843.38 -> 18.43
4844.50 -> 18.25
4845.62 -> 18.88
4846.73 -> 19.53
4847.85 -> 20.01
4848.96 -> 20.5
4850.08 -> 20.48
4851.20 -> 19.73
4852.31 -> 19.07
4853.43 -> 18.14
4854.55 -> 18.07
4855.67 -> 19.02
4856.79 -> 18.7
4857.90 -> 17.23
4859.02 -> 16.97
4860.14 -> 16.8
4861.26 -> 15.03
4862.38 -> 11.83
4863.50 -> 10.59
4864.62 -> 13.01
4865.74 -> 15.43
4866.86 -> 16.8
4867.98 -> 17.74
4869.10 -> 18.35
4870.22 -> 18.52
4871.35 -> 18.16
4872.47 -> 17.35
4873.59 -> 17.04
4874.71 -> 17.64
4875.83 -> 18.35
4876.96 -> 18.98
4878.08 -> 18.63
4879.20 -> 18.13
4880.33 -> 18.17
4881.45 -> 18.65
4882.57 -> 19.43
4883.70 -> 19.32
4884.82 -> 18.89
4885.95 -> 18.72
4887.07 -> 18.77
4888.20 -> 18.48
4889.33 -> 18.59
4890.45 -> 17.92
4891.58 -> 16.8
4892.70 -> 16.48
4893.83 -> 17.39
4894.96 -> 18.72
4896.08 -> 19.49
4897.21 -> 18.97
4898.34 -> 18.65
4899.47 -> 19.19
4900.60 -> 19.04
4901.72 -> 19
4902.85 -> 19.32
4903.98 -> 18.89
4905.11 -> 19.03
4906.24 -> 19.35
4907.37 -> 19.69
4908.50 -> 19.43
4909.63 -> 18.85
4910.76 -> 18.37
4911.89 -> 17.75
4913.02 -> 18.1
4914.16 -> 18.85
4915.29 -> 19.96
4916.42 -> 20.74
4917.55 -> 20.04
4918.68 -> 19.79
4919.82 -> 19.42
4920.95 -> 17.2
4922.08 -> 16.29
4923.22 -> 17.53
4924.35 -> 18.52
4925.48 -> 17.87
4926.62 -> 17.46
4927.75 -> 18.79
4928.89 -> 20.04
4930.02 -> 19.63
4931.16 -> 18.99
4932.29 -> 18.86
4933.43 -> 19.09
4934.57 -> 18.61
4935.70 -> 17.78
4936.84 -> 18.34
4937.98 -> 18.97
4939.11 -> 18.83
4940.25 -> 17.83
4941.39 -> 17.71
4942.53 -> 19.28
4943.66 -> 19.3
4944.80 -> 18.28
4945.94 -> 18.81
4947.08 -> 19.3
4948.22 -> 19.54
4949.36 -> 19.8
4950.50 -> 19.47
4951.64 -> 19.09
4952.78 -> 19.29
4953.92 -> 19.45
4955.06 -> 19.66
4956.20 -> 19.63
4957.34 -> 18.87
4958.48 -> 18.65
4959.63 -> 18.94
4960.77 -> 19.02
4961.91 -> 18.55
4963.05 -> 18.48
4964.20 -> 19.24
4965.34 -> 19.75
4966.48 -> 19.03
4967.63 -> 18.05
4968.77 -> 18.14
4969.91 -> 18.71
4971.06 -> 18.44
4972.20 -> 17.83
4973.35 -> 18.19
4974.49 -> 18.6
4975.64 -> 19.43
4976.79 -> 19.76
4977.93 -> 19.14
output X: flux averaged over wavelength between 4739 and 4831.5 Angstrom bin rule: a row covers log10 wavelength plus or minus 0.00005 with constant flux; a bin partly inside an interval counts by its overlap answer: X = 19.2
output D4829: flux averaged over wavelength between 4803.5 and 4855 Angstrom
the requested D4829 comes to 19.2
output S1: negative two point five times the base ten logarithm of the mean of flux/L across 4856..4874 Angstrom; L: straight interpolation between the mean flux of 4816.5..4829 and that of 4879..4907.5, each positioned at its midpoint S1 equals 0.163 mag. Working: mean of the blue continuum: 19.2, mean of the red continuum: 18.6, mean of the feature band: 16.3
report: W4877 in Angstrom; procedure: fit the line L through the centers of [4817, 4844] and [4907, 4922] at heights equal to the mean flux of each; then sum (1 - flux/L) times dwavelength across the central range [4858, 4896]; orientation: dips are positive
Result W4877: 3.3 Angstrom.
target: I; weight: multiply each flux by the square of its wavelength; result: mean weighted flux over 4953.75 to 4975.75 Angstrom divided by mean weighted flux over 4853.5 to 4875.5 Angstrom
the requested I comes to 1.18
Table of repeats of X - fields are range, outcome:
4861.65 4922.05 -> 18.1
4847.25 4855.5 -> 19.4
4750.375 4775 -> 19.2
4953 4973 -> 18.8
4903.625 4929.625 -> 18.8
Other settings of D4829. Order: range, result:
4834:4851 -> 19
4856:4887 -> 17.2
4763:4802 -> 19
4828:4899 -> 18.1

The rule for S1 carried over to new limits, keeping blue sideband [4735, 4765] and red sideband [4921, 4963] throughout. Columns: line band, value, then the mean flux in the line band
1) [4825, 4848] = 0.016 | 18.8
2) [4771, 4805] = 0.019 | 18.9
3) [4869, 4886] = 0.034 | 18.4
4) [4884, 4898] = 0.037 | 18.3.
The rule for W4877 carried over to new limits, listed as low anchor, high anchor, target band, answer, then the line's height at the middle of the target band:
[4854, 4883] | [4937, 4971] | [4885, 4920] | -2.0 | 17.8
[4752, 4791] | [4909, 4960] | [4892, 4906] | 0.2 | 18.9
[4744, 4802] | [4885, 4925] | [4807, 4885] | 1.8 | 18.9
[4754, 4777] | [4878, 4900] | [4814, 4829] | -0.4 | 18.8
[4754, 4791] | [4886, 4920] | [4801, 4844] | -0.5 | 18.9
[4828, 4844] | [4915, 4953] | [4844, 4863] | 0.7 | 18.8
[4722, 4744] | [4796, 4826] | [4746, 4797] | 0.6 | 19.3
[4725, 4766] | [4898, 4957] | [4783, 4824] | -0.1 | 19.2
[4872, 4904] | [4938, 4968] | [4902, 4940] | -0.1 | 18.7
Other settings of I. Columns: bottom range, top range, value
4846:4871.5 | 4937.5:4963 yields 1.14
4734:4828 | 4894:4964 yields 1.04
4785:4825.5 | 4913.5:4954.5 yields 1.04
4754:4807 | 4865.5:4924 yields 1.02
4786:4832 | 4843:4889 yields 0.95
